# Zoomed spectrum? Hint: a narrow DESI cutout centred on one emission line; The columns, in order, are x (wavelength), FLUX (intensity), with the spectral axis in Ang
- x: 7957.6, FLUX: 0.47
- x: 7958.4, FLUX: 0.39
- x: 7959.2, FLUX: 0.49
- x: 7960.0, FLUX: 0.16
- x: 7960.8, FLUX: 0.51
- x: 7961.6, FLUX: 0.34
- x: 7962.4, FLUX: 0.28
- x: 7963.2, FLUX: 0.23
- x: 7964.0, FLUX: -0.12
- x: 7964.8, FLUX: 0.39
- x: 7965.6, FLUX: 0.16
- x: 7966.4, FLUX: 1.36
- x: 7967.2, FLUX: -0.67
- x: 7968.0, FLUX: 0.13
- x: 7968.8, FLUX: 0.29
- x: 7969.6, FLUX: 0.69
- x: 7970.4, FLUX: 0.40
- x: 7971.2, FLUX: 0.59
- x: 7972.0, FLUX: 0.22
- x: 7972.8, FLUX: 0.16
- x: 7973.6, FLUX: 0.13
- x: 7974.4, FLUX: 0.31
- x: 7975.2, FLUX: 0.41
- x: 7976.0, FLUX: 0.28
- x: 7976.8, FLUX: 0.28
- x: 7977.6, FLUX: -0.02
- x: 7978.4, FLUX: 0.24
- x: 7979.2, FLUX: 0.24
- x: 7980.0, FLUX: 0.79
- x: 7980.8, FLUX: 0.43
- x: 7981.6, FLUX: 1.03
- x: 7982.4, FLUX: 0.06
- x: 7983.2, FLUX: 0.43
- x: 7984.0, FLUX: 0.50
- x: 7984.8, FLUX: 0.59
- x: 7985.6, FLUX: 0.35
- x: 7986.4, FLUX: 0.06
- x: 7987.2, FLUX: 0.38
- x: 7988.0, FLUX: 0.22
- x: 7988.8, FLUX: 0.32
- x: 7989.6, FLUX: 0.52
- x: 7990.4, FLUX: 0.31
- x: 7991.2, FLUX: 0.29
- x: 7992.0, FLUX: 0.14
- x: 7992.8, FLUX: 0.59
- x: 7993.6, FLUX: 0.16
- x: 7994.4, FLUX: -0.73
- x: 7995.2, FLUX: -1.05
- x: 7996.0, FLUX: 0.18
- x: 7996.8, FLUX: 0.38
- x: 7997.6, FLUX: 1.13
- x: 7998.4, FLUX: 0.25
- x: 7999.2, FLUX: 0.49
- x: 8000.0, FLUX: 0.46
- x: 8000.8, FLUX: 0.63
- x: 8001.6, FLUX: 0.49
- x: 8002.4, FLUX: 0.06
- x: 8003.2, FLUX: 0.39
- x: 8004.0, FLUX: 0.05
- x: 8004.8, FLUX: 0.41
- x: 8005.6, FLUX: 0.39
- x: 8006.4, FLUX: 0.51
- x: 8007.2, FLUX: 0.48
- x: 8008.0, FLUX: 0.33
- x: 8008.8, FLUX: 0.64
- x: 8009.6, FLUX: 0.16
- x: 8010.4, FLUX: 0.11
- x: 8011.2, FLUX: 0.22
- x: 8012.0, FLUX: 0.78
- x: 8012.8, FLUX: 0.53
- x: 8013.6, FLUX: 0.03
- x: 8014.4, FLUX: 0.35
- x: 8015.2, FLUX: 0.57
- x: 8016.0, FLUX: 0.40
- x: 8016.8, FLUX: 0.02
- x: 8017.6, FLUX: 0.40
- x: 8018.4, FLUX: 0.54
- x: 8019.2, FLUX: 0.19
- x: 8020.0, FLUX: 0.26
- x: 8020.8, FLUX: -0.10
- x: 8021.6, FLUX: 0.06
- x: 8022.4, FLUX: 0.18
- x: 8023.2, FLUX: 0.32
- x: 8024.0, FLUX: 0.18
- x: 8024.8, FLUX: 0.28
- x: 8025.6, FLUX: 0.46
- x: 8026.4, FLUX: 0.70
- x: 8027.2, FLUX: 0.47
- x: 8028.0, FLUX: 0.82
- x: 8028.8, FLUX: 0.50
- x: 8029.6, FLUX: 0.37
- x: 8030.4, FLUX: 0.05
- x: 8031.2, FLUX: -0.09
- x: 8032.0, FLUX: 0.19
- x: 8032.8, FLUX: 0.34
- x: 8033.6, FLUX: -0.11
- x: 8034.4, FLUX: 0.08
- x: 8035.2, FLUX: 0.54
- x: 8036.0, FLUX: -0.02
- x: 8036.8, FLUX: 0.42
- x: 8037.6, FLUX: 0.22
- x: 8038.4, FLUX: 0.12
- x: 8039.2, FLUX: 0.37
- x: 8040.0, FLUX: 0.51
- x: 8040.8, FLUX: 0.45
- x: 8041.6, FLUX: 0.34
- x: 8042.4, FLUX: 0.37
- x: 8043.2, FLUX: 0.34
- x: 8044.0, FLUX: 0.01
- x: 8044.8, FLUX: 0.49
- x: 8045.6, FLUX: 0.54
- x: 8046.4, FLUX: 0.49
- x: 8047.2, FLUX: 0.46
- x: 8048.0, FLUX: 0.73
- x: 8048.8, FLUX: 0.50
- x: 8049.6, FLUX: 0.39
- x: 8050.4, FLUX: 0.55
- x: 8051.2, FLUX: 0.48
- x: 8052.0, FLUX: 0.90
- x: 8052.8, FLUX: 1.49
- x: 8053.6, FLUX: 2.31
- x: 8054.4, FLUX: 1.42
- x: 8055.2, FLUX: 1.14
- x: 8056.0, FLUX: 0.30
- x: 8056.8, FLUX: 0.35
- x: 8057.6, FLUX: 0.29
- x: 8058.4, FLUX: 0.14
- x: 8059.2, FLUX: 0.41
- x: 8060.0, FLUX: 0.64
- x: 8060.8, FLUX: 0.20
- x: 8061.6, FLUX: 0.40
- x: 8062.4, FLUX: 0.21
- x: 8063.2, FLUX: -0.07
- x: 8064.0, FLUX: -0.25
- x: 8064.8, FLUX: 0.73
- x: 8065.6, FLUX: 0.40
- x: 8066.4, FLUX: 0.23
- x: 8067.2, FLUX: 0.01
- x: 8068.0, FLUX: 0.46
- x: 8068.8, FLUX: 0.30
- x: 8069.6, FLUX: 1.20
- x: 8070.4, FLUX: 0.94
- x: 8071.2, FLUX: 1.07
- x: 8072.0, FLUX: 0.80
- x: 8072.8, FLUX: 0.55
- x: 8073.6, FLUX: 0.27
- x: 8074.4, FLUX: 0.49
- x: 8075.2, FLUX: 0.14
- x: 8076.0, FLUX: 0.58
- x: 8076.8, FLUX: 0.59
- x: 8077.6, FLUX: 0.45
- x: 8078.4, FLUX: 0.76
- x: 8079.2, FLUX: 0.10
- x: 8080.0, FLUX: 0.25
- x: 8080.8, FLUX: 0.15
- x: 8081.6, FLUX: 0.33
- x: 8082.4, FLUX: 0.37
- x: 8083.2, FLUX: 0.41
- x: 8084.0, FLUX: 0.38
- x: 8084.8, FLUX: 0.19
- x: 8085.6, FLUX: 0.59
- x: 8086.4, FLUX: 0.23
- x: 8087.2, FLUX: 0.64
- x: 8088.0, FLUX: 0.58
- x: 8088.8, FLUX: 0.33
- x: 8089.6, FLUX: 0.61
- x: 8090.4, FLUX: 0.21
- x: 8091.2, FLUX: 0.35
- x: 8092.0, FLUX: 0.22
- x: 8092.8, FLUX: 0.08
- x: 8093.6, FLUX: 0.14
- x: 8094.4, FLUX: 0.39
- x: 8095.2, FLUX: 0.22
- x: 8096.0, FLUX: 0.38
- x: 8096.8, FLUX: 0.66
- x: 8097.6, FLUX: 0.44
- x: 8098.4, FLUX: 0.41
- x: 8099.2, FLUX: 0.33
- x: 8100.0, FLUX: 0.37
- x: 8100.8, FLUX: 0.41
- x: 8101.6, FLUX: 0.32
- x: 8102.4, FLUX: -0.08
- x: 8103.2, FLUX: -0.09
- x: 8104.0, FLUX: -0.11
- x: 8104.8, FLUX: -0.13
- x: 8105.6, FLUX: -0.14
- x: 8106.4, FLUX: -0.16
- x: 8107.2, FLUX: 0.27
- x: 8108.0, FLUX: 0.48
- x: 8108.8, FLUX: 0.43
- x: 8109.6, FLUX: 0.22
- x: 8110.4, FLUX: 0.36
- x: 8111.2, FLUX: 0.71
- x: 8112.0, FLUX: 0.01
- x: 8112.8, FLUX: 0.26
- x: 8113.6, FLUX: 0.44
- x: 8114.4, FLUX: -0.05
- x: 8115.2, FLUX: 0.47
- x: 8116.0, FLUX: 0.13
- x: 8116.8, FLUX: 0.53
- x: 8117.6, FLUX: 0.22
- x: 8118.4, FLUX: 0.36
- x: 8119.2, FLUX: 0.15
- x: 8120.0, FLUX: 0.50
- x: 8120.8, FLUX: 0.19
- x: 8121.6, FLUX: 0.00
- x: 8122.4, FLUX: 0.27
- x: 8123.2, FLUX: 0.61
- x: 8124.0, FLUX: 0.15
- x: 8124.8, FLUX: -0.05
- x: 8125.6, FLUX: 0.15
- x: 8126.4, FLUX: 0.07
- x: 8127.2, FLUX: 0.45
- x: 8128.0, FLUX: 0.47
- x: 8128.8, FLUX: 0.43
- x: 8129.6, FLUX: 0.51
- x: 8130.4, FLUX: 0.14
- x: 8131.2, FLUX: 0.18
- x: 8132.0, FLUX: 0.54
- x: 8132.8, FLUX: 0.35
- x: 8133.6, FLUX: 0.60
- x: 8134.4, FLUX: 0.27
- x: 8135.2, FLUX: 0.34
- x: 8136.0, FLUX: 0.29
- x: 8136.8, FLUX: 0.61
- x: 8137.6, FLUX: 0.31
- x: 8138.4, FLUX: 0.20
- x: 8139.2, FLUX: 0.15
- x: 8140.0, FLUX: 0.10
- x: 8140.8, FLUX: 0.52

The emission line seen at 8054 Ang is [S II] 6716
